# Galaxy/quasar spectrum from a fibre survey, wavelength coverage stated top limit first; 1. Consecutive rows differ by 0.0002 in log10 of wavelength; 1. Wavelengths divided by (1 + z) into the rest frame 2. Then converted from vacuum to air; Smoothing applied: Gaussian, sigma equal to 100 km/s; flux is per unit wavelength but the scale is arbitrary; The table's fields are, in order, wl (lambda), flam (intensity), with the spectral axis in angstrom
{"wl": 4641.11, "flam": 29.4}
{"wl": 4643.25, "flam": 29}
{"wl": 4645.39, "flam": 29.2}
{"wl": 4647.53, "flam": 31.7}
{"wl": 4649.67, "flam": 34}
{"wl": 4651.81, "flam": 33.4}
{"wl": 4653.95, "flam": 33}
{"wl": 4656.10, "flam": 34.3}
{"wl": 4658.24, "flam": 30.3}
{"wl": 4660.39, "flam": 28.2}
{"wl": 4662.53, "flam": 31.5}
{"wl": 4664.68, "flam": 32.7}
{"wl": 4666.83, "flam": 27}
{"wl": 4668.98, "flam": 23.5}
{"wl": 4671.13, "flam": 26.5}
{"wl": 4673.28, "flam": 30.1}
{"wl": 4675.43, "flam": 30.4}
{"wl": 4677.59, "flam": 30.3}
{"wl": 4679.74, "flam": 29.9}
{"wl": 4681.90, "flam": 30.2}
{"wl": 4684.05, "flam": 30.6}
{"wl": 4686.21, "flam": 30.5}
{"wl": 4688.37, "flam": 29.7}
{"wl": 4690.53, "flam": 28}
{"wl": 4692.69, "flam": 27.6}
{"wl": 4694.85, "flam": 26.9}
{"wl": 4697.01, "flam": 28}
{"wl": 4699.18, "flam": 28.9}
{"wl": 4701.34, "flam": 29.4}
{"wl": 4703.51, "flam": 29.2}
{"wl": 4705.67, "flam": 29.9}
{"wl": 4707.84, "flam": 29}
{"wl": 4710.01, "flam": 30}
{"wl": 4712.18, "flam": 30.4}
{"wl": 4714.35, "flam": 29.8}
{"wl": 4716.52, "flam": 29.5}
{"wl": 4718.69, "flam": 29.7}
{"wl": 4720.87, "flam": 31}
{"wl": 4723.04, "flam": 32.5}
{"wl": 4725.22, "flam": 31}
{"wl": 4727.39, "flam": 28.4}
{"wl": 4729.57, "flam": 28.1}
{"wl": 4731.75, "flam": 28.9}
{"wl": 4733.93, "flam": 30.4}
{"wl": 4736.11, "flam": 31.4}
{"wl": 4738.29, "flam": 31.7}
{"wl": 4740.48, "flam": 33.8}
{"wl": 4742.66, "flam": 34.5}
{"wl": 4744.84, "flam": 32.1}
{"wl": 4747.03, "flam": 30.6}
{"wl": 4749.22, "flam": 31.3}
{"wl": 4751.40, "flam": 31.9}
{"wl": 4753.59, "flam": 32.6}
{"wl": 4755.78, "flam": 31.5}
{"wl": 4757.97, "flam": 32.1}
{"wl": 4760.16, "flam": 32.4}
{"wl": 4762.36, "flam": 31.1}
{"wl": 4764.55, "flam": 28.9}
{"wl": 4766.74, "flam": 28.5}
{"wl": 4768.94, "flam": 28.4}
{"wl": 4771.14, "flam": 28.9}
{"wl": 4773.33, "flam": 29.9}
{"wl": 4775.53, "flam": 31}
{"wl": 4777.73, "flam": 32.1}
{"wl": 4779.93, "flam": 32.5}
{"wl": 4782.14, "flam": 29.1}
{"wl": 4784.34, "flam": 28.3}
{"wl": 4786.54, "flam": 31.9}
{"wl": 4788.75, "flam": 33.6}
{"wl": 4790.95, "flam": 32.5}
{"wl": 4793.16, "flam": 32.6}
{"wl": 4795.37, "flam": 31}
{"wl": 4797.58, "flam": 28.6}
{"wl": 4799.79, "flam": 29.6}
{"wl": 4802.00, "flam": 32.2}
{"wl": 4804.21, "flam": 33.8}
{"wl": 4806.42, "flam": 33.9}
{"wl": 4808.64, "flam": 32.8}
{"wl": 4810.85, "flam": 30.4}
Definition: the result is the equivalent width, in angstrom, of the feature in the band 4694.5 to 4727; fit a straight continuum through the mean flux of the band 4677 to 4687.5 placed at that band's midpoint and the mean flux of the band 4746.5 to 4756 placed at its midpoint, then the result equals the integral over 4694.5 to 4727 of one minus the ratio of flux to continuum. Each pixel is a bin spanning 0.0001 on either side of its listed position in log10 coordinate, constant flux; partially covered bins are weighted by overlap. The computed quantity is 1.21 angstrom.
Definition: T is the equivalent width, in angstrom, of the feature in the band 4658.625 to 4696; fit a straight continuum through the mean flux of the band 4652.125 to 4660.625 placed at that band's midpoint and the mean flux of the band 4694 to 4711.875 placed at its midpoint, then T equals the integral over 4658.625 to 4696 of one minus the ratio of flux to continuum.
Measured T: 1.89 angstrom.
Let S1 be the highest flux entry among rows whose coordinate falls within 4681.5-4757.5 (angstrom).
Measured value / 34.5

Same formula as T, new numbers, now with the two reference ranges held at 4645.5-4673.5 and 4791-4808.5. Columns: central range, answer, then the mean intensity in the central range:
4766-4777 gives 0.71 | 29.5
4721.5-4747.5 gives 0.02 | 31.1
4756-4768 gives 0.30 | 30.6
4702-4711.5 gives 0.41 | 29.5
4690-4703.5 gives 1.13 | 28.2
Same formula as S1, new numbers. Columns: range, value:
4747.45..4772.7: 32.6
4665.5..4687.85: 30.6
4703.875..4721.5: 31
